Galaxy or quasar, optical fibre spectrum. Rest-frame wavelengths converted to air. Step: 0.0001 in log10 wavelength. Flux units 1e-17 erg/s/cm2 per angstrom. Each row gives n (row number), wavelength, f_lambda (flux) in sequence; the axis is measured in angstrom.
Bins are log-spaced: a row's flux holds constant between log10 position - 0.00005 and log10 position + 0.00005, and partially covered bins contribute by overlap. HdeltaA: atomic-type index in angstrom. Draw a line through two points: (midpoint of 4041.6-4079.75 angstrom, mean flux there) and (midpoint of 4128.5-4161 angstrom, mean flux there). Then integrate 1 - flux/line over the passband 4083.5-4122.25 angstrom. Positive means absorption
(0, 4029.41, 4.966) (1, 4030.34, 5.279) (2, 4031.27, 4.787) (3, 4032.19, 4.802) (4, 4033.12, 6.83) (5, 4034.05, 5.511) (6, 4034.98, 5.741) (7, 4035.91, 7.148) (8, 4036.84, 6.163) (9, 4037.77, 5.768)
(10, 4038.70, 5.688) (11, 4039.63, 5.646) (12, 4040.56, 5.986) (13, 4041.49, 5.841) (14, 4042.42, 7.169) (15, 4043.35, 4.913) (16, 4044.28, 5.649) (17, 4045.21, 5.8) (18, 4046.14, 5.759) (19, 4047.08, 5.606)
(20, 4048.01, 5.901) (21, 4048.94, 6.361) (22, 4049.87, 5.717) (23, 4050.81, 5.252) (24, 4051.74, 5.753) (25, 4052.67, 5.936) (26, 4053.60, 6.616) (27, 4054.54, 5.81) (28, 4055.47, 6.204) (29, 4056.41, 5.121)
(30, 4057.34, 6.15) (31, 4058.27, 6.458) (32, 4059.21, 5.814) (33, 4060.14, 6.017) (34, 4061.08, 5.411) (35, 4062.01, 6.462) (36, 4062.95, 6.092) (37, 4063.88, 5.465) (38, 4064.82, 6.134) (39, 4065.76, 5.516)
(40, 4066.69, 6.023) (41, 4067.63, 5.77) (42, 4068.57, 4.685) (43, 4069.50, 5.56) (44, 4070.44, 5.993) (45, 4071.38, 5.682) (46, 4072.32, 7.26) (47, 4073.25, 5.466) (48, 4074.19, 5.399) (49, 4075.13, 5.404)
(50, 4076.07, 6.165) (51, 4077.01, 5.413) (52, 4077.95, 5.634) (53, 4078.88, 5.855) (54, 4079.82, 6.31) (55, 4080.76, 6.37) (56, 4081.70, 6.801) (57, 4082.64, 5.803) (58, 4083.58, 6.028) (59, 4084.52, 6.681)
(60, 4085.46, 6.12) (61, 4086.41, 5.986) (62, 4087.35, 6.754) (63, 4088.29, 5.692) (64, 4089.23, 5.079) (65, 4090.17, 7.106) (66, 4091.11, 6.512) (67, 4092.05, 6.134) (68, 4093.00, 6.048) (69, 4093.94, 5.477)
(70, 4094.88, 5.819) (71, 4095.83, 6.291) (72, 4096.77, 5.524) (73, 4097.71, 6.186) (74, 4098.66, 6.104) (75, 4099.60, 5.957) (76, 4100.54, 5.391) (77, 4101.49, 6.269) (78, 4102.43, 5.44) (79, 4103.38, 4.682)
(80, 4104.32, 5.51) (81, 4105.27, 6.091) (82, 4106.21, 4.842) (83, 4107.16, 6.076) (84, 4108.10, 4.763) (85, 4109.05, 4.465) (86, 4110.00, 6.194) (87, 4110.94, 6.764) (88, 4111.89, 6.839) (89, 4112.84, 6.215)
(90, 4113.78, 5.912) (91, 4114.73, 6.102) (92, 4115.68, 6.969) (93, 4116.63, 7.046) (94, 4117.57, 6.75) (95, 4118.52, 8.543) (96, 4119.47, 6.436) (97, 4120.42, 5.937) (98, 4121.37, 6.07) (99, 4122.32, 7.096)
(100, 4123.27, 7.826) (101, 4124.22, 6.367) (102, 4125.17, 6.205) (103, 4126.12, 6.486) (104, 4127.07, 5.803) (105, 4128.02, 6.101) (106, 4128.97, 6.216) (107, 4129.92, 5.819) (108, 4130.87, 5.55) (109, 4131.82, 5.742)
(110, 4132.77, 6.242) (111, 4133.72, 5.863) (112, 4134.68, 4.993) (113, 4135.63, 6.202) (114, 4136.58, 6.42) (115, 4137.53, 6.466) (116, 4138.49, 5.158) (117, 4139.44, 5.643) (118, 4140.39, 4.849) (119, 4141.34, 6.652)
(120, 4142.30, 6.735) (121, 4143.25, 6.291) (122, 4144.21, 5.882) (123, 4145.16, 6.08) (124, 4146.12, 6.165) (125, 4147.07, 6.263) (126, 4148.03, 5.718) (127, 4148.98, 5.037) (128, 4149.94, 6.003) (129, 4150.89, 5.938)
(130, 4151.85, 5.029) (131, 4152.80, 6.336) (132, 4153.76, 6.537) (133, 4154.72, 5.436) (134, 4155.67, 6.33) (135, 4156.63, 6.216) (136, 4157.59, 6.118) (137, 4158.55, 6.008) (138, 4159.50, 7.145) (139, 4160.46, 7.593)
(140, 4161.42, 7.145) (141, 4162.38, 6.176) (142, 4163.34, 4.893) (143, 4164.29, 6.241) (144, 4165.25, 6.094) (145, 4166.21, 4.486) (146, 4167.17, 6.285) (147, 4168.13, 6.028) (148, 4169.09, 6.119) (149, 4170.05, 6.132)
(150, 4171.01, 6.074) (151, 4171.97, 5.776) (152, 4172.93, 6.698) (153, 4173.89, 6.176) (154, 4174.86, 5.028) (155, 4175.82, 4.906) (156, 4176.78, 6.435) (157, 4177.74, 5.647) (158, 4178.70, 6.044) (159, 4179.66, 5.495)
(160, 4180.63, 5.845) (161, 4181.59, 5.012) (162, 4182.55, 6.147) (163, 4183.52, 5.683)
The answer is -1.0 angstrom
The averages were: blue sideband 5.84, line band 6.08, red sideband 6.02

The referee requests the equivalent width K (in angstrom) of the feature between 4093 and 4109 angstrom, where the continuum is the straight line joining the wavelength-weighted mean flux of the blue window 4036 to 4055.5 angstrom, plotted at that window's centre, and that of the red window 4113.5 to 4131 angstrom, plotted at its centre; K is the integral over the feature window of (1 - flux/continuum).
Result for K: 1.8 angstrom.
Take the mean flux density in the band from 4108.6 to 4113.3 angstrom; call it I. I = 6.1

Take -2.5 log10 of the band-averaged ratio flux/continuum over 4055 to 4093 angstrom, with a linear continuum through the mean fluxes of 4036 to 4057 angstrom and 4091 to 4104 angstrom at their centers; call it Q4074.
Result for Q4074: -0.02 mag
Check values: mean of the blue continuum 5.87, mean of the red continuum 5.82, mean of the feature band 5.96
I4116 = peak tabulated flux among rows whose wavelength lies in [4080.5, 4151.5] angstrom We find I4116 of 8.543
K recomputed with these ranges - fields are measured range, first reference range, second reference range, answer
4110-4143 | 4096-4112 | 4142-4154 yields -2.6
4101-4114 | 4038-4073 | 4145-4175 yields 0.5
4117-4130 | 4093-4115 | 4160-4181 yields -1.6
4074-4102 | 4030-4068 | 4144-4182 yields -0.6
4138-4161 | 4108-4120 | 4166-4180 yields 0.1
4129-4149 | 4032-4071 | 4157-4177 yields 0.3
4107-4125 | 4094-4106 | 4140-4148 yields -1.7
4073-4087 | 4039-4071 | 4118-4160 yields -0.1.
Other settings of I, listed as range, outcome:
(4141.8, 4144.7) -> 6.29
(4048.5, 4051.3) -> 5.77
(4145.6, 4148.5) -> 6.04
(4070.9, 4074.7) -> 5.94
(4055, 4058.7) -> 5.99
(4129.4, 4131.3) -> 5.71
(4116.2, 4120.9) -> 6.94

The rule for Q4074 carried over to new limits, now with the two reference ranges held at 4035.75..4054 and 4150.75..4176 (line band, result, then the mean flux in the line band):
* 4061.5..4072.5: 0.017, 5.85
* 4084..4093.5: -0.043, 6.21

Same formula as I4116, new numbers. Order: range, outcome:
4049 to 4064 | 6.616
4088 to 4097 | 7.106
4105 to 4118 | 7.046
